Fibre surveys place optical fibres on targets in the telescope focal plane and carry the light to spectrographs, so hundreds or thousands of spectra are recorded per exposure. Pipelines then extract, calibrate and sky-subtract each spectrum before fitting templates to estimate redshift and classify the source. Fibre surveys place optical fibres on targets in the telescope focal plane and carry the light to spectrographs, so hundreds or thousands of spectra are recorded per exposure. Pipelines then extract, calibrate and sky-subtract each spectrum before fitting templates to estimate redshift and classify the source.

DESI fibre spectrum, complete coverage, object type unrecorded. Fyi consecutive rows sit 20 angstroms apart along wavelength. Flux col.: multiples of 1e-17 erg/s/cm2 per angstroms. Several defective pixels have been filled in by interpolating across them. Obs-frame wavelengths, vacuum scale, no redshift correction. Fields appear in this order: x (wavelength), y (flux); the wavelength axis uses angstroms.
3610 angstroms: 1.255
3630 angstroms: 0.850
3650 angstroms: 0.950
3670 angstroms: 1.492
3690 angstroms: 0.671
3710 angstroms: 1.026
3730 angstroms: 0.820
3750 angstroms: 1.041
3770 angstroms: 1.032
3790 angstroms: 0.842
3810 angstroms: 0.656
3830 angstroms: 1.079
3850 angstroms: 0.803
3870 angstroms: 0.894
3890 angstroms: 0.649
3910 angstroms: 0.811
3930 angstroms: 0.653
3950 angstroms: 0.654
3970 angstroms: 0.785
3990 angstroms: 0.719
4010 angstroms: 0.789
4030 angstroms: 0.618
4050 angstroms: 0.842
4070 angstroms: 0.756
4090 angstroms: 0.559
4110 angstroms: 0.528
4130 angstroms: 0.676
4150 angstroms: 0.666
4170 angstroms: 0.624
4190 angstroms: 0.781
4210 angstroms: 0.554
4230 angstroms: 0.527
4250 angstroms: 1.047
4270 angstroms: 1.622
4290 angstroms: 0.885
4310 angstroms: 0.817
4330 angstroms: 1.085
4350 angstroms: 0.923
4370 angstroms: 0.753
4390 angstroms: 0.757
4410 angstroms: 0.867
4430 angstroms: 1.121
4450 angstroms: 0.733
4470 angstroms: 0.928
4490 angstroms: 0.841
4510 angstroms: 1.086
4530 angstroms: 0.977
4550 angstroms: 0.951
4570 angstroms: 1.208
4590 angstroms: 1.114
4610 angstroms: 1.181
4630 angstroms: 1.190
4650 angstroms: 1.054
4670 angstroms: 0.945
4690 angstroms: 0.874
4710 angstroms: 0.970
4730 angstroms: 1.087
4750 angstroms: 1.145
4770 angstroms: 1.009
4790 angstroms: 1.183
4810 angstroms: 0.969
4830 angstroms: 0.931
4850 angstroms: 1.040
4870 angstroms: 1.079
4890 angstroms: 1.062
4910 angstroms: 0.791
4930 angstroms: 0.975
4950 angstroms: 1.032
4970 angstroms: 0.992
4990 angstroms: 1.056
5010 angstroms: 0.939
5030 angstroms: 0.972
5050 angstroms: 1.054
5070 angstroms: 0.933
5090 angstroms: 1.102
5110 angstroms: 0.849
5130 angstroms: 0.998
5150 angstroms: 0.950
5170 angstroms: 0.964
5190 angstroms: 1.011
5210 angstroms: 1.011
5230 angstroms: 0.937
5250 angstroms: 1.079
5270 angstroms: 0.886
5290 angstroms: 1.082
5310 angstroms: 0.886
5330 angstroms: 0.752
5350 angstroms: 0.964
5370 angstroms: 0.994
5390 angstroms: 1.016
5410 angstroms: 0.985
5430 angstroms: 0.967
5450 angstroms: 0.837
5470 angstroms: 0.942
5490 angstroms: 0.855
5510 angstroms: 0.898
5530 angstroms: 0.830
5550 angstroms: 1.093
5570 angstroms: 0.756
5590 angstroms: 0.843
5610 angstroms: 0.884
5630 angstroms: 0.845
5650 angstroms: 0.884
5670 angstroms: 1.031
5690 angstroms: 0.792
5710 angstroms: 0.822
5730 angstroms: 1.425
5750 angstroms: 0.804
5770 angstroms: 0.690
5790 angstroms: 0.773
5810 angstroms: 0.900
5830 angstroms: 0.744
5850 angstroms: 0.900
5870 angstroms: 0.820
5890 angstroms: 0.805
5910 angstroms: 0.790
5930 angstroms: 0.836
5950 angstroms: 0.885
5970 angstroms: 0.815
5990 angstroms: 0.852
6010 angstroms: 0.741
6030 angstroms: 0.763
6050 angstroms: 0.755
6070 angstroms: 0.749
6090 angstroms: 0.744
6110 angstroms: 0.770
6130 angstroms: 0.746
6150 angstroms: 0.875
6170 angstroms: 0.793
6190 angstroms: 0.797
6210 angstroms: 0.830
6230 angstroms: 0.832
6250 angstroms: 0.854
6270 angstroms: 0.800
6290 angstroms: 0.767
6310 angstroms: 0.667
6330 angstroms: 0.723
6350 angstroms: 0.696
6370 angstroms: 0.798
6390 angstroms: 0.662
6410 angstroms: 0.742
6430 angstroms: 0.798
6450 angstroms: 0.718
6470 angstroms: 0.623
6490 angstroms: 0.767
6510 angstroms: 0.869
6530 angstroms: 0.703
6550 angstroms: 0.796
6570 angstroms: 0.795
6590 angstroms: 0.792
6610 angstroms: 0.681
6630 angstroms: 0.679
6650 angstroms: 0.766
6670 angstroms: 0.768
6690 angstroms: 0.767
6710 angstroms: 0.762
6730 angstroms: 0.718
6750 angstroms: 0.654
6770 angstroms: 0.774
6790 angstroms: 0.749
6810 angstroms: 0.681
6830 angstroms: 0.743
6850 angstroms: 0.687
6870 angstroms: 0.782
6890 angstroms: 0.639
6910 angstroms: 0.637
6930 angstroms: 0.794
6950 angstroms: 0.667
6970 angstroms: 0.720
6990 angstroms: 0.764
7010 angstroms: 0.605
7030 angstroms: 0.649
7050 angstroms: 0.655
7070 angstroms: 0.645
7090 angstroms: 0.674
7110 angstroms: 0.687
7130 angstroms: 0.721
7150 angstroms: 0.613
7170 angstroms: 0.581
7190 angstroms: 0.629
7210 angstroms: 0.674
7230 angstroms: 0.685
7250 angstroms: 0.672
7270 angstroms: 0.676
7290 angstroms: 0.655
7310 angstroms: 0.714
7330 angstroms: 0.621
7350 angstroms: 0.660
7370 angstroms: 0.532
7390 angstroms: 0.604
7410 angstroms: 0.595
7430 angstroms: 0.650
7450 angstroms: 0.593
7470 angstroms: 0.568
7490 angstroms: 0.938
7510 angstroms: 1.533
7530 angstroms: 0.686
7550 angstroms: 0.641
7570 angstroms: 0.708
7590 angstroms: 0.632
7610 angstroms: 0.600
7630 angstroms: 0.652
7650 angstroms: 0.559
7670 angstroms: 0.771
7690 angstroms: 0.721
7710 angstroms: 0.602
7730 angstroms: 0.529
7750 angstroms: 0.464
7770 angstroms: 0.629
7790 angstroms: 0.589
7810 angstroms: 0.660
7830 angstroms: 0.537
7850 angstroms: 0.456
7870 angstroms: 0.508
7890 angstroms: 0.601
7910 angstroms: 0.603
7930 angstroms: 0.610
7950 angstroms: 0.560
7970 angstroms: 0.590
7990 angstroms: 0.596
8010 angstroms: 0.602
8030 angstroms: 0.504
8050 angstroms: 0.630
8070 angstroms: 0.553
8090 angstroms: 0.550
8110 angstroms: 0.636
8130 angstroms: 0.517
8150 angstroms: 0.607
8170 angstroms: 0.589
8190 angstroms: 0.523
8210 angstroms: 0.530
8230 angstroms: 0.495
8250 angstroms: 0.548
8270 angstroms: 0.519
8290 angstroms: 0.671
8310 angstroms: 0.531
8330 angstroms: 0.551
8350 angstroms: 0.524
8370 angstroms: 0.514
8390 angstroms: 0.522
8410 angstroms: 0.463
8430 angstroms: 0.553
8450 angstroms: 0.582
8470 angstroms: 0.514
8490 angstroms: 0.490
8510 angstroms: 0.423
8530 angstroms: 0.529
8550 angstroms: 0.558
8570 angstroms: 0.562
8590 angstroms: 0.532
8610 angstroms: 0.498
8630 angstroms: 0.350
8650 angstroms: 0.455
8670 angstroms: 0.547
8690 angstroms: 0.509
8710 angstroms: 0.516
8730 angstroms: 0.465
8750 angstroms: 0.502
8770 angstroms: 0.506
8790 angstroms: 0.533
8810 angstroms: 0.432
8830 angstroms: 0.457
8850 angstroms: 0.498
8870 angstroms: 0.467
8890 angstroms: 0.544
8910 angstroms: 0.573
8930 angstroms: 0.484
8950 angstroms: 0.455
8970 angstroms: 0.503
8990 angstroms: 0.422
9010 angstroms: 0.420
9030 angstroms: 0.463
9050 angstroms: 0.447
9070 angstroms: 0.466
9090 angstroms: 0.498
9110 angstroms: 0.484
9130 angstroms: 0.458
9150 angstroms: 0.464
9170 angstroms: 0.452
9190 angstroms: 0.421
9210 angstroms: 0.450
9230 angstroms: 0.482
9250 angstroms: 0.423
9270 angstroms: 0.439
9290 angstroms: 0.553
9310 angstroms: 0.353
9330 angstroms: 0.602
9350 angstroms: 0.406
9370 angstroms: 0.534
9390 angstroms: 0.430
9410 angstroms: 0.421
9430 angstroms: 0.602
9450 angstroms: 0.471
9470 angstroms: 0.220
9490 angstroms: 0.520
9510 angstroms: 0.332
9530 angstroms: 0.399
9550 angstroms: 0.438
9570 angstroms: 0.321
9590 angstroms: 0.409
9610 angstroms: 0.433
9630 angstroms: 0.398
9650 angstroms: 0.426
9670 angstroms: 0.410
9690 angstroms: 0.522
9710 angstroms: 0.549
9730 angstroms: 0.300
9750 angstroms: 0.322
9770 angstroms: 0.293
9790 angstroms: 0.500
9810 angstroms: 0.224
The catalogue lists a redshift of 0.14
